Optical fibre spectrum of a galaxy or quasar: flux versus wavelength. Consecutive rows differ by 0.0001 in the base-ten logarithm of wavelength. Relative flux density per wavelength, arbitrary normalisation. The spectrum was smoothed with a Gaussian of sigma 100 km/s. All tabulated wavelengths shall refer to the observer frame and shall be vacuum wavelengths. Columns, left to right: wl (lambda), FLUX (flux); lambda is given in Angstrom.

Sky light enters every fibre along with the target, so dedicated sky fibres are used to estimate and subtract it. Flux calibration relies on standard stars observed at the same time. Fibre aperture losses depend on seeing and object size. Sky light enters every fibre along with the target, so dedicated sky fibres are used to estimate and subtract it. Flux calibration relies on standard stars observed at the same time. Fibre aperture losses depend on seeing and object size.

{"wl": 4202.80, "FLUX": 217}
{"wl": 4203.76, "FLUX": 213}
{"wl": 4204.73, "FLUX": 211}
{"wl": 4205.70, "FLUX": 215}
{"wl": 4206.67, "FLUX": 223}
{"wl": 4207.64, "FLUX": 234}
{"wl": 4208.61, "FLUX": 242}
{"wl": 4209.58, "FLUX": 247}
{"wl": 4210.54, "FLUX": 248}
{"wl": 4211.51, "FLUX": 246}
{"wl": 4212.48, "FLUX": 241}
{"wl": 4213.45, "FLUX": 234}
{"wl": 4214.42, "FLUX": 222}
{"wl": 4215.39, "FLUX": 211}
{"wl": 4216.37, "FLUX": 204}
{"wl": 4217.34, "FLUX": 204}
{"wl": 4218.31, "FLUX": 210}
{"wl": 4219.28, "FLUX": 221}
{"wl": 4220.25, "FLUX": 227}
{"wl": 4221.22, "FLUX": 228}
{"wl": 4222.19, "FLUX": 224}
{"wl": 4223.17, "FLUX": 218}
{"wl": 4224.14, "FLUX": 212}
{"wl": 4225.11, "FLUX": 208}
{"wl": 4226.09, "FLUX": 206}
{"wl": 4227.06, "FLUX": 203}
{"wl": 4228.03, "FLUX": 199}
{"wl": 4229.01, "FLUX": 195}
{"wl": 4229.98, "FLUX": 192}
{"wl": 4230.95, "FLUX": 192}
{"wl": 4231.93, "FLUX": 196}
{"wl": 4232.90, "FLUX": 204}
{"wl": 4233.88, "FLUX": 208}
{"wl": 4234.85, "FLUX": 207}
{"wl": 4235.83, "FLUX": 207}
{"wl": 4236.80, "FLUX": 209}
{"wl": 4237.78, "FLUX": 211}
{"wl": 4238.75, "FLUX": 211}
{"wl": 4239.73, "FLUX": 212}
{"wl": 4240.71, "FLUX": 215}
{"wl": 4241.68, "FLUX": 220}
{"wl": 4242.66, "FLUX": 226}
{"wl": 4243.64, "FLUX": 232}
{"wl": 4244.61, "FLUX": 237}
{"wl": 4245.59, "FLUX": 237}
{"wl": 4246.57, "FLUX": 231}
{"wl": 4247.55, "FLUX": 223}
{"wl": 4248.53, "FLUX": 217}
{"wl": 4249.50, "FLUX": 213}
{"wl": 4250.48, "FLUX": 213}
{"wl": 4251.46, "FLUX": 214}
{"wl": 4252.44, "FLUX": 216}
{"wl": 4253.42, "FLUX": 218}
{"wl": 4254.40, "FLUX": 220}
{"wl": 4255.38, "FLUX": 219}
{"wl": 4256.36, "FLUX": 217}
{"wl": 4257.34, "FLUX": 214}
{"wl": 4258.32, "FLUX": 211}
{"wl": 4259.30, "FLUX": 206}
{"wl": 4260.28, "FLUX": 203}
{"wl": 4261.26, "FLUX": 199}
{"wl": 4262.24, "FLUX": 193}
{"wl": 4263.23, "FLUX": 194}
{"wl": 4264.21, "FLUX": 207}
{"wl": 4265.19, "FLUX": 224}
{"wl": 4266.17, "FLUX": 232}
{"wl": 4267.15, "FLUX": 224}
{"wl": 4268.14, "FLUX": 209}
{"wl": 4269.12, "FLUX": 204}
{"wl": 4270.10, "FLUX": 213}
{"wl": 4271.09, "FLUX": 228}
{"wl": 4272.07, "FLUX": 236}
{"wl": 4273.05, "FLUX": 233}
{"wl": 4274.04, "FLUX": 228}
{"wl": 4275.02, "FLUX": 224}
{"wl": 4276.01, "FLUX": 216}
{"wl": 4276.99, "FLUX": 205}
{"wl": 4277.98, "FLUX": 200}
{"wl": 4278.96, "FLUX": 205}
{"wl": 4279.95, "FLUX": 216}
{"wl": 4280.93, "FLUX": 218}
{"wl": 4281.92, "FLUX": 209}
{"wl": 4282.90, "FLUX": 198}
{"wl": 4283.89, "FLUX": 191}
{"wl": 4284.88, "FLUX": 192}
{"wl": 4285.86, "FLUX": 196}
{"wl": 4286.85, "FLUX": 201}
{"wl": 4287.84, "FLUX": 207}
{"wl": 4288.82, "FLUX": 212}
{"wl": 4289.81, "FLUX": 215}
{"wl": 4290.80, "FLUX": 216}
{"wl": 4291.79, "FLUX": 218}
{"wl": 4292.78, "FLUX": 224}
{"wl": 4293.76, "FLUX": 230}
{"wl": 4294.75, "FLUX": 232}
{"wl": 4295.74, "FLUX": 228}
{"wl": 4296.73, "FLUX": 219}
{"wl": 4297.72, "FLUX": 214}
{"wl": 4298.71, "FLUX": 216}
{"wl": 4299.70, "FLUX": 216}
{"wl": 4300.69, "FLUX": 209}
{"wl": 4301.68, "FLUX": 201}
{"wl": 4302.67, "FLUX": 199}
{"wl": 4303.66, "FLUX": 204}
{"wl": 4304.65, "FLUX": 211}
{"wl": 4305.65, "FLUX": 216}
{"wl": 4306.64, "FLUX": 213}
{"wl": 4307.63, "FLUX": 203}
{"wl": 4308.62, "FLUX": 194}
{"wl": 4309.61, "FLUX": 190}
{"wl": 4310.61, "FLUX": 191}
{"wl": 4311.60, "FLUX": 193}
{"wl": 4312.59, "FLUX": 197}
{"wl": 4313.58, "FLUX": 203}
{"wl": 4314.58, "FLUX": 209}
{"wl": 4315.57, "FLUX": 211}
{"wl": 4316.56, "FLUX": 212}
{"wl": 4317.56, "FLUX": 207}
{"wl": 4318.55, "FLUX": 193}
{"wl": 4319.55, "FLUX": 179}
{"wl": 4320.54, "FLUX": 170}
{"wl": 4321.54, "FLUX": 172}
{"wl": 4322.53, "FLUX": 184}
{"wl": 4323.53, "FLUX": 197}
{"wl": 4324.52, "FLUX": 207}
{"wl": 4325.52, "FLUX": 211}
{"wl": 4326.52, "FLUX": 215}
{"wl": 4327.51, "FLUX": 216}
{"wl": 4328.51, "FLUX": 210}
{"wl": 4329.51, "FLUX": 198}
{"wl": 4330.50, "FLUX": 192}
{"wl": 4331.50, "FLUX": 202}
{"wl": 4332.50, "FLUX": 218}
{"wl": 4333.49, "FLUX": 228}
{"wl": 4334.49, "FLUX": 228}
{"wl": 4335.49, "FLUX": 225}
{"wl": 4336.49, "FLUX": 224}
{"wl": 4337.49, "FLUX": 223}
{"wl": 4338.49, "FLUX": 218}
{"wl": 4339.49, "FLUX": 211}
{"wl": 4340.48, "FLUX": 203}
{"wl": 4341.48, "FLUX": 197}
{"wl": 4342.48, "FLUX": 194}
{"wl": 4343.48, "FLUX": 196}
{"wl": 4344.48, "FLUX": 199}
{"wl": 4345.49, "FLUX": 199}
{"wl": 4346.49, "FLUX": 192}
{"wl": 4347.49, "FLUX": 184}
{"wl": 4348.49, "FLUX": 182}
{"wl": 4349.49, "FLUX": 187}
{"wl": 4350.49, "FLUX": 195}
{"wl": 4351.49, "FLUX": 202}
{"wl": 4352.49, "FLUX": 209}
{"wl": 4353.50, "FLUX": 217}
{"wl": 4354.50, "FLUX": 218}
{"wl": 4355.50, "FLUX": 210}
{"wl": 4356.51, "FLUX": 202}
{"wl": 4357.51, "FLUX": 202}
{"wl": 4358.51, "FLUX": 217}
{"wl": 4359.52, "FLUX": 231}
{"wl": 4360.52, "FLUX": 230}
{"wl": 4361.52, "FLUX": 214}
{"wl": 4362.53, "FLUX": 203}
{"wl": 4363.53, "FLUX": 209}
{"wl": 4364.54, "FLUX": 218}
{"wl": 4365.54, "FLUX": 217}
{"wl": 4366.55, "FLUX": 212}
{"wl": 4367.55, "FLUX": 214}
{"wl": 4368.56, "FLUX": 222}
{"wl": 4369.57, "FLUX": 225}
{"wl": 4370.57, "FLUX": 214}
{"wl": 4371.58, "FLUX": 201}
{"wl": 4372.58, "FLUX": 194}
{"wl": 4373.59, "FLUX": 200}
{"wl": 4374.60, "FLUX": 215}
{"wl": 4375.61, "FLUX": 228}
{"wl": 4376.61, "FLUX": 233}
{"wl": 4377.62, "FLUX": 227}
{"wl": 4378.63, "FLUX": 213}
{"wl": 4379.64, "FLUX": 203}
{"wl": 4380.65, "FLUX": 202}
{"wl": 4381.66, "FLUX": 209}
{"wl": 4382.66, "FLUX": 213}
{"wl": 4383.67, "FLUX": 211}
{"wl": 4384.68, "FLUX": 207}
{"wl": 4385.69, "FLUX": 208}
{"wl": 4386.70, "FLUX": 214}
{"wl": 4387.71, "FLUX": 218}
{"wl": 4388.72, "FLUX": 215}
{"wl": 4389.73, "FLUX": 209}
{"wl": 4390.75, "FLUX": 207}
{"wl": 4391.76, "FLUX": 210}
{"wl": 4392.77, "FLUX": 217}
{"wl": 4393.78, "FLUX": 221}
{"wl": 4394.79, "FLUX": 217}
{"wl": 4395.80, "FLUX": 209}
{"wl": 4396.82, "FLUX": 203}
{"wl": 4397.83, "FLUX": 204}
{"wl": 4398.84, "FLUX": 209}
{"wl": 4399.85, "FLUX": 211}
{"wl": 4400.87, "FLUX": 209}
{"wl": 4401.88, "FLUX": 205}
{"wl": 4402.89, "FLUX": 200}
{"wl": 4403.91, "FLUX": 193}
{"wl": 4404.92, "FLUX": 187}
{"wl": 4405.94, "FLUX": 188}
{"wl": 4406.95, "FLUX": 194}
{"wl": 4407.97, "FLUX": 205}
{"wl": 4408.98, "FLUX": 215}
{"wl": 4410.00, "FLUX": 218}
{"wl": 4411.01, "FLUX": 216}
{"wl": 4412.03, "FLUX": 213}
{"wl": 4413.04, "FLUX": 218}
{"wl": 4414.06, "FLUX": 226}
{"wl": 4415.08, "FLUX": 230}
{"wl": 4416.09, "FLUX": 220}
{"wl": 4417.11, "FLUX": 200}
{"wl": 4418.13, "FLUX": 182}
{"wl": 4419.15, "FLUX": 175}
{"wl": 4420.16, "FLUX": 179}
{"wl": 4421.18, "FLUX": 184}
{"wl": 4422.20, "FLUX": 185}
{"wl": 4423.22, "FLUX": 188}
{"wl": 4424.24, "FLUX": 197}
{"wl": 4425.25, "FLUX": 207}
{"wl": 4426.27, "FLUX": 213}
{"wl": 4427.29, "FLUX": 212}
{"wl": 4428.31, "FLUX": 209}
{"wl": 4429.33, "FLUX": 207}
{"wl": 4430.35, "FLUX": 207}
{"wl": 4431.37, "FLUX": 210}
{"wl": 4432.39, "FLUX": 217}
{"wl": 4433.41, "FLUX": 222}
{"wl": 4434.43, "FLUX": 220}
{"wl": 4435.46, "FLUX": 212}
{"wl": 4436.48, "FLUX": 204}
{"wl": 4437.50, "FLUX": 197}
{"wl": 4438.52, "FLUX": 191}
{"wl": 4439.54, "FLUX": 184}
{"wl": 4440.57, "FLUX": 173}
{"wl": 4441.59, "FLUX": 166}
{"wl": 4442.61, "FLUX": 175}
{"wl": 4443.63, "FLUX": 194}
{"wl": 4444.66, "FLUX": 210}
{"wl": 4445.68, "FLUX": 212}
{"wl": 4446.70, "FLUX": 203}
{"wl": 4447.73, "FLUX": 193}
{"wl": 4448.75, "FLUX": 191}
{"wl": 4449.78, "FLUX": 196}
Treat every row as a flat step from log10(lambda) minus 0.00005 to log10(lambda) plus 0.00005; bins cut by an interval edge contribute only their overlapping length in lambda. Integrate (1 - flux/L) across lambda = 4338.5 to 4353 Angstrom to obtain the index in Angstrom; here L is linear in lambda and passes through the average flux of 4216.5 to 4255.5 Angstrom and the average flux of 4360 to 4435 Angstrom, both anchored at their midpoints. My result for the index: 0.9 Angstrom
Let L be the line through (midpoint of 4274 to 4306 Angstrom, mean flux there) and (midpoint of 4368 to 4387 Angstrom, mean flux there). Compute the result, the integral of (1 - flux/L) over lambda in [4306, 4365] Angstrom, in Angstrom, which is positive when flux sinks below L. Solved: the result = 2.1 Angstrom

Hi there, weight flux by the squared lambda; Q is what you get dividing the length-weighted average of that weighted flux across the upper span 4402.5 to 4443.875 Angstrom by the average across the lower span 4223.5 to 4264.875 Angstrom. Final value 1.03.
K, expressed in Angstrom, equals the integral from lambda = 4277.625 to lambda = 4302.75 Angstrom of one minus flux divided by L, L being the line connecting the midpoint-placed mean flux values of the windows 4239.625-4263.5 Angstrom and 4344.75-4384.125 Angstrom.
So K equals 0.3 Angstrom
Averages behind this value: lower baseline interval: 216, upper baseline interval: 210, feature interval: 211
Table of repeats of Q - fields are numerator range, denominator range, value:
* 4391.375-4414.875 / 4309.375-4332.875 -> 1.09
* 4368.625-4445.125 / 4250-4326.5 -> 1.04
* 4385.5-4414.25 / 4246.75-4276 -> 1.03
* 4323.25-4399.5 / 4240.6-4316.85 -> 1.03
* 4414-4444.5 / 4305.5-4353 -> 1.03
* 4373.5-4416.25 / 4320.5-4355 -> 1.06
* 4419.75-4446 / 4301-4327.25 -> 1.05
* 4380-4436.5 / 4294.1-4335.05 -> 1.05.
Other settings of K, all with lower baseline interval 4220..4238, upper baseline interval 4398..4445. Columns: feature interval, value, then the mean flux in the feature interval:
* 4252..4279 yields -1.1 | 214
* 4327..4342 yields -0.6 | 213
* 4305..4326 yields 0.7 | 198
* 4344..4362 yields -0.1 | 205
